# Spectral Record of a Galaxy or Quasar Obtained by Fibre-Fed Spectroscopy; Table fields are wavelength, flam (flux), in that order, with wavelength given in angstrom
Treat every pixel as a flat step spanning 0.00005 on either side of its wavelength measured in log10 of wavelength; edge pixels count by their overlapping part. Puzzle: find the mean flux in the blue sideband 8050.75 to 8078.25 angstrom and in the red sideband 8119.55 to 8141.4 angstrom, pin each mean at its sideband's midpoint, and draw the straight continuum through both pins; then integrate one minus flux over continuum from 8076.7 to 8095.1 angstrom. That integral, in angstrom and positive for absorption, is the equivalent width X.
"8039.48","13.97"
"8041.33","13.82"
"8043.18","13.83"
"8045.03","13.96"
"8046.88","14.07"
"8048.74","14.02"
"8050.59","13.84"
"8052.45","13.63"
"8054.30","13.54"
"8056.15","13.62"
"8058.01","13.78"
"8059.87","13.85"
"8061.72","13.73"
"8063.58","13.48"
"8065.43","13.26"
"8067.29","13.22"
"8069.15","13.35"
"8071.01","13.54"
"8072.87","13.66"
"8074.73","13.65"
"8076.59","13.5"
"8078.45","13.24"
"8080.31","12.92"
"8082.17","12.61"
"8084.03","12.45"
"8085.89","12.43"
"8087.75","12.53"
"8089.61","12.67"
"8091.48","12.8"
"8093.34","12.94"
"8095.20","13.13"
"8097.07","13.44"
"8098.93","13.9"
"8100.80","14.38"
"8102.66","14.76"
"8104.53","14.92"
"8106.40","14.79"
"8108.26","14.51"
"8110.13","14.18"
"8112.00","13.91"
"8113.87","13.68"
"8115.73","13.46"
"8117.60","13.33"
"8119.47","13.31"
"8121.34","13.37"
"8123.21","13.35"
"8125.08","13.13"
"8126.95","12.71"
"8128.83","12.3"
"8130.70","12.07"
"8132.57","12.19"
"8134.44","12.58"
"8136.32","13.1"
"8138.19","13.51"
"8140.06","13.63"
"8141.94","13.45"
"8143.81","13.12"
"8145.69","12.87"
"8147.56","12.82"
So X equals 0.8 angstrom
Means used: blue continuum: 13.6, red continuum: 12.9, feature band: 12.8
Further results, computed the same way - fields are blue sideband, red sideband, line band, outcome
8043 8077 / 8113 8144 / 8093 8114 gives -1.3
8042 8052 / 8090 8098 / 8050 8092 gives 0.6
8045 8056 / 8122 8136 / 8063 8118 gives -1.2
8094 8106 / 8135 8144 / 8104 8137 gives 0.8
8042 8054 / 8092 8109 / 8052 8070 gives 0.5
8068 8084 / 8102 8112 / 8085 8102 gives 1.0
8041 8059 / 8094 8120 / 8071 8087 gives 0.9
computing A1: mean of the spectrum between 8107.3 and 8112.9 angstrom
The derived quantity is 14.2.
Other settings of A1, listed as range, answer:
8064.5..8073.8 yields 13.4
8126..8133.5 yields 12.3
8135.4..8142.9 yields 13.4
